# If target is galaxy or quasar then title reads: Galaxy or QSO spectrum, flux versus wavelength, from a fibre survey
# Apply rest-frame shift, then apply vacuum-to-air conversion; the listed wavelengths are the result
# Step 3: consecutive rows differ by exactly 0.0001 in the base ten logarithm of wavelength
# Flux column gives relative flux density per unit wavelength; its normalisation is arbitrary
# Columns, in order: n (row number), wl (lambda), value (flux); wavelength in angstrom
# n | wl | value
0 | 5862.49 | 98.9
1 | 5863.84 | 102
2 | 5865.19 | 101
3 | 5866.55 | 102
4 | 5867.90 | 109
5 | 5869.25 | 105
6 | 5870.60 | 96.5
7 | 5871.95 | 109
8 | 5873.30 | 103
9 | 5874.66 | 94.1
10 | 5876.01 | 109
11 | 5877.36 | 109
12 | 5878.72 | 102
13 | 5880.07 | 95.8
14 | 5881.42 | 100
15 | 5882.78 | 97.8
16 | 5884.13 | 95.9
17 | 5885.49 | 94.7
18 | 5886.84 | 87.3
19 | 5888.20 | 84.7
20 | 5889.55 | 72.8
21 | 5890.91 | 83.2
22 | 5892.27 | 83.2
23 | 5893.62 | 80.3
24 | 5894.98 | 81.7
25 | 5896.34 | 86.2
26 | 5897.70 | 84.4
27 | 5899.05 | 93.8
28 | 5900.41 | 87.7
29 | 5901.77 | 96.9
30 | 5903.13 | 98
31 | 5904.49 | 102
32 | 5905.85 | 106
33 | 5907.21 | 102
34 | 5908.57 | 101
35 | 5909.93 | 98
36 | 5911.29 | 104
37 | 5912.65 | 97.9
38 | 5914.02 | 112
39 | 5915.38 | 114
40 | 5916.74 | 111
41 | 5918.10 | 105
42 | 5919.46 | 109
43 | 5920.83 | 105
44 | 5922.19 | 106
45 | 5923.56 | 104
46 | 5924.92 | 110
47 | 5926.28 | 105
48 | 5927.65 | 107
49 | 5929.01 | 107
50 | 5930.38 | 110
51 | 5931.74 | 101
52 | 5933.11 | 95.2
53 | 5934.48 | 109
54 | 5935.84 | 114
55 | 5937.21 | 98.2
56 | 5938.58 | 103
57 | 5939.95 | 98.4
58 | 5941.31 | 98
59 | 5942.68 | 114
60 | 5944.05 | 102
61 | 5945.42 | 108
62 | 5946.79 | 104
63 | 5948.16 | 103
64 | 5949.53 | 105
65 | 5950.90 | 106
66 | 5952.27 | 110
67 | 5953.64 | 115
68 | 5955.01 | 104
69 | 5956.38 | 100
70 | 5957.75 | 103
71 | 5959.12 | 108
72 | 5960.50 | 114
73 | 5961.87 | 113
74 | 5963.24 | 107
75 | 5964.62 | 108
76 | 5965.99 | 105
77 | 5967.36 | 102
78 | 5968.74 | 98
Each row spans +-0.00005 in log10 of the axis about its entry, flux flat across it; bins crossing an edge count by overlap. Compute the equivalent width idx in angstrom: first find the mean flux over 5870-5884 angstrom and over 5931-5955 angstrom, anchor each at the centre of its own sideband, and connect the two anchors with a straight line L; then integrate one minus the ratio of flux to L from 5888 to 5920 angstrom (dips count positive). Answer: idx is 2.23 angstrom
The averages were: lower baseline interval 101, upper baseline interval 105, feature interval 95.8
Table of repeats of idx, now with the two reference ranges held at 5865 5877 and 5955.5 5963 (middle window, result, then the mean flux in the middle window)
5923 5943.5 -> 0.3 angstrom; 105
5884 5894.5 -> 2.0 angstrom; 84.6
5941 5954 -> 0.1 angstrom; 106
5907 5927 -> 0.0 angstrom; 106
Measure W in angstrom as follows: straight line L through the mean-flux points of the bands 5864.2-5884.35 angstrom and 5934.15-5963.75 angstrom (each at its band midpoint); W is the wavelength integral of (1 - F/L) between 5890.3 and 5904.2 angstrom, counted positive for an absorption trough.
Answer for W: 2.07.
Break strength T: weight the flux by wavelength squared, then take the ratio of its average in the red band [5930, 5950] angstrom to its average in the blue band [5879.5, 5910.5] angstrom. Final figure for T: 1.2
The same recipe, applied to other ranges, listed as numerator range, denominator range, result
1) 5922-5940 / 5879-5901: 1.20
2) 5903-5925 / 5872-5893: 1.12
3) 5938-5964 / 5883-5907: 1.20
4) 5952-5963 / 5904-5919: 1.05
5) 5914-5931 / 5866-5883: 1.07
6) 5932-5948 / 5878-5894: 1.17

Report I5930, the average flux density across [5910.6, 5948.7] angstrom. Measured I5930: 106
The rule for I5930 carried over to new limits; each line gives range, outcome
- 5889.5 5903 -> 86.1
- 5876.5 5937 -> 98.9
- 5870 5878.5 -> 103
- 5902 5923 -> 105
